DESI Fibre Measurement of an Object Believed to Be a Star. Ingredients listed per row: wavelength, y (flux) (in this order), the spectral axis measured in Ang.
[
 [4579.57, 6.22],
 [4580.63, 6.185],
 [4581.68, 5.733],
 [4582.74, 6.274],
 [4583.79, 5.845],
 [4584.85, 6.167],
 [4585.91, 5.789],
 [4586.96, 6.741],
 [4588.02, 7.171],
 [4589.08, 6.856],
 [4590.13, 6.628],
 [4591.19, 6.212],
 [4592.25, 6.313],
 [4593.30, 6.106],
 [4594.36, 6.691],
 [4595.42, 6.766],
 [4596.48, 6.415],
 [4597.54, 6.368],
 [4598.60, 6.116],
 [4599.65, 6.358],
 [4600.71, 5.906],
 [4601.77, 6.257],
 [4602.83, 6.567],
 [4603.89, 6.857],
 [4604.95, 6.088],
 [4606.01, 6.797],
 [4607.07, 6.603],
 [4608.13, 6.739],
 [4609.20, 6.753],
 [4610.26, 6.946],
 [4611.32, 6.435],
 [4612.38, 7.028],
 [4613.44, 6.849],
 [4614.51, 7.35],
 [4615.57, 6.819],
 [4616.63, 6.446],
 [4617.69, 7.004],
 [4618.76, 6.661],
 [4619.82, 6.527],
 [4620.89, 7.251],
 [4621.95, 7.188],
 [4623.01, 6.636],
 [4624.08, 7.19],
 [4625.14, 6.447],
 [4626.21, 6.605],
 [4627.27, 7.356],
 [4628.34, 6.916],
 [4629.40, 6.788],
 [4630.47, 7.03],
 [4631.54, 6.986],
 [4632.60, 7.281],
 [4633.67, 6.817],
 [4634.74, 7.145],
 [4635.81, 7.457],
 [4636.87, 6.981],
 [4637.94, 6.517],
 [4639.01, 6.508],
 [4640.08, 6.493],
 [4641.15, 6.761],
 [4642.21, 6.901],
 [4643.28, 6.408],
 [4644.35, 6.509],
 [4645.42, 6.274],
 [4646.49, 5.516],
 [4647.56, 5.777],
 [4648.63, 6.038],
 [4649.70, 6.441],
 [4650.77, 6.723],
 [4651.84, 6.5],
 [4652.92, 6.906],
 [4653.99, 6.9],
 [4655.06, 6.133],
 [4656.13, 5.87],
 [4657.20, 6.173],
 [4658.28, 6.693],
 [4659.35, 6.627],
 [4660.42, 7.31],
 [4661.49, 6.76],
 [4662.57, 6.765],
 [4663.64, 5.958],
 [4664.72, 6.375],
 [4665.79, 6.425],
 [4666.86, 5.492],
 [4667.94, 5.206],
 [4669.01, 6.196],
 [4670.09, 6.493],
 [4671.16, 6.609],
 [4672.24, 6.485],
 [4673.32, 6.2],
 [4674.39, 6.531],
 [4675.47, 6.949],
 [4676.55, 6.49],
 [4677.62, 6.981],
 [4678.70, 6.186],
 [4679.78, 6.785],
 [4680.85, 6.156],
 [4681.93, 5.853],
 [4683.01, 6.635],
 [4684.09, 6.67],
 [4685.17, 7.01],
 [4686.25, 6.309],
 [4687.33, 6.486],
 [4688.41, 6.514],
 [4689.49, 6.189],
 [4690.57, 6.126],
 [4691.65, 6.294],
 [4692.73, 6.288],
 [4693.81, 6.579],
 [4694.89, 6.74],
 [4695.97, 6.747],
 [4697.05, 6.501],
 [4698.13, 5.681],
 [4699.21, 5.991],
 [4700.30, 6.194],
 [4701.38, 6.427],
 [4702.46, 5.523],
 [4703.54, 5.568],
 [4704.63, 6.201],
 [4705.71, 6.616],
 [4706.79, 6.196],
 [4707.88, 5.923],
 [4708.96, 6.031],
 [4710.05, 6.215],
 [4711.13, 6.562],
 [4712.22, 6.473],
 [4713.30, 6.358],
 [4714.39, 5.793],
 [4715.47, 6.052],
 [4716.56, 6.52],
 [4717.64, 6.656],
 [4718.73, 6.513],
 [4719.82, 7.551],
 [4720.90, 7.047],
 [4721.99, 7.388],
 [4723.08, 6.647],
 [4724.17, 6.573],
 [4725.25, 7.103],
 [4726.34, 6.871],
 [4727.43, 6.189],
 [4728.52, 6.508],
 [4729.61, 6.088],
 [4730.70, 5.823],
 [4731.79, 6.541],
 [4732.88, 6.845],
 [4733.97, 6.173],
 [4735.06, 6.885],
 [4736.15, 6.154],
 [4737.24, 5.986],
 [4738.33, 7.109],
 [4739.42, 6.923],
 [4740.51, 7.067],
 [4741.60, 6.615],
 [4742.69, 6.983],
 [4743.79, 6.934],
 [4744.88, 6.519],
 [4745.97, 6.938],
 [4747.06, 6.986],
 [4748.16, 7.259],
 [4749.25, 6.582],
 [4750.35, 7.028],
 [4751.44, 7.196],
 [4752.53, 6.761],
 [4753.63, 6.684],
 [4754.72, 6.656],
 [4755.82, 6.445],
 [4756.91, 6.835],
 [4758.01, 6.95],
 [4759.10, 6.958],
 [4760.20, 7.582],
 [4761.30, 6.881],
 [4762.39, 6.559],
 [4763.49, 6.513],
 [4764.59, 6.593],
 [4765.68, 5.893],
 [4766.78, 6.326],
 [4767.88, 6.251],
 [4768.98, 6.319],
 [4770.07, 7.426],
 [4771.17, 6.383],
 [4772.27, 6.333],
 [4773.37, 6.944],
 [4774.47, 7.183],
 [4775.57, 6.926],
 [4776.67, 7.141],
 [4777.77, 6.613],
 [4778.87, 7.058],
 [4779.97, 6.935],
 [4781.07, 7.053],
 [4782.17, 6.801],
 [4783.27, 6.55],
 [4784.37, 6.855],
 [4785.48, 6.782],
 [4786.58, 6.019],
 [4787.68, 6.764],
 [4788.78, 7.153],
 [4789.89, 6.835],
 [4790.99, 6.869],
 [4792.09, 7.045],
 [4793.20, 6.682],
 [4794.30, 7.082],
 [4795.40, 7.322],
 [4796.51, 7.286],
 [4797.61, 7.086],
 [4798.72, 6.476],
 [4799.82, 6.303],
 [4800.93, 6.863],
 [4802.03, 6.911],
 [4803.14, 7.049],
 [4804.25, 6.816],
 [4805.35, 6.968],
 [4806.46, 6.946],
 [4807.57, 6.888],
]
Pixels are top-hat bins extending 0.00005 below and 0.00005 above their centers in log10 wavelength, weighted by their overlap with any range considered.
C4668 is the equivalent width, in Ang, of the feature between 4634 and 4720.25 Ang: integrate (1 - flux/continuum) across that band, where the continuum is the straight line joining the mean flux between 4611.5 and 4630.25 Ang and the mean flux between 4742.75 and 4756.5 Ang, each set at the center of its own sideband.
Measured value 5.7 Ang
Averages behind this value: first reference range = 6.88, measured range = 6.41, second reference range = 6.84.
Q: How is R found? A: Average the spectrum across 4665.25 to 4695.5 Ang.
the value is 6.39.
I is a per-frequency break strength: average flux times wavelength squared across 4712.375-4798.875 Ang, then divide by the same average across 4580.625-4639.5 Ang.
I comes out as 1.1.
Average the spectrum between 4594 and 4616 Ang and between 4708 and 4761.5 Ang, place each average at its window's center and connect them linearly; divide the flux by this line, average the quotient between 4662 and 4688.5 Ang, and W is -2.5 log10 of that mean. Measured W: 0.04 mag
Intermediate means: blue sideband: 6.6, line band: 6.39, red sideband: 6.68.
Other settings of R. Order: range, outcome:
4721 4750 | 6.69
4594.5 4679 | 6.59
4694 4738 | 6.4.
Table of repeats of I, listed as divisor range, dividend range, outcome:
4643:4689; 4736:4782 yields 1.10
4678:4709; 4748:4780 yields 1.11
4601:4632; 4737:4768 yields 1.06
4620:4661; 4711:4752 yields 1.04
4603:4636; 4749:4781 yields 1.05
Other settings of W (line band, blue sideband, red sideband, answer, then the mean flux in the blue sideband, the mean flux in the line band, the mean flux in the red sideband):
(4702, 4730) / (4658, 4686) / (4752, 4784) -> 0.026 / 6.45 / 6.43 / 6.74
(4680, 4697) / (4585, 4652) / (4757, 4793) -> 0.041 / 6.64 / 6.45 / 6.76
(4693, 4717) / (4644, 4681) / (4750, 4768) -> 0.053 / 6.39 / 6.22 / 6.72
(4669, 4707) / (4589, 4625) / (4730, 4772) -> 0.049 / 6.64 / 6.38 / 6.69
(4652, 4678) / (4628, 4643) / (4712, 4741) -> 0.059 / 6.89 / 6.44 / 6.59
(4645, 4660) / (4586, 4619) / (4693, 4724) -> 0.027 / 6.6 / 6.33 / 6.38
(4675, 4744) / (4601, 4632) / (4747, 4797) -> 0.055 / 6.79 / 6.47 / 6.81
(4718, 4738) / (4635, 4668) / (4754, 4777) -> 0.003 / 6.46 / 6.61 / 6.72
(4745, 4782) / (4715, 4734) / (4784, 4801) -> -0.007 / 6.63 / 6.79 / 6.84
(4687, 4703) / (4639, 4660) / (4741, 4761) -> 0.057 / 6.41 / 6.28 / 6.88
